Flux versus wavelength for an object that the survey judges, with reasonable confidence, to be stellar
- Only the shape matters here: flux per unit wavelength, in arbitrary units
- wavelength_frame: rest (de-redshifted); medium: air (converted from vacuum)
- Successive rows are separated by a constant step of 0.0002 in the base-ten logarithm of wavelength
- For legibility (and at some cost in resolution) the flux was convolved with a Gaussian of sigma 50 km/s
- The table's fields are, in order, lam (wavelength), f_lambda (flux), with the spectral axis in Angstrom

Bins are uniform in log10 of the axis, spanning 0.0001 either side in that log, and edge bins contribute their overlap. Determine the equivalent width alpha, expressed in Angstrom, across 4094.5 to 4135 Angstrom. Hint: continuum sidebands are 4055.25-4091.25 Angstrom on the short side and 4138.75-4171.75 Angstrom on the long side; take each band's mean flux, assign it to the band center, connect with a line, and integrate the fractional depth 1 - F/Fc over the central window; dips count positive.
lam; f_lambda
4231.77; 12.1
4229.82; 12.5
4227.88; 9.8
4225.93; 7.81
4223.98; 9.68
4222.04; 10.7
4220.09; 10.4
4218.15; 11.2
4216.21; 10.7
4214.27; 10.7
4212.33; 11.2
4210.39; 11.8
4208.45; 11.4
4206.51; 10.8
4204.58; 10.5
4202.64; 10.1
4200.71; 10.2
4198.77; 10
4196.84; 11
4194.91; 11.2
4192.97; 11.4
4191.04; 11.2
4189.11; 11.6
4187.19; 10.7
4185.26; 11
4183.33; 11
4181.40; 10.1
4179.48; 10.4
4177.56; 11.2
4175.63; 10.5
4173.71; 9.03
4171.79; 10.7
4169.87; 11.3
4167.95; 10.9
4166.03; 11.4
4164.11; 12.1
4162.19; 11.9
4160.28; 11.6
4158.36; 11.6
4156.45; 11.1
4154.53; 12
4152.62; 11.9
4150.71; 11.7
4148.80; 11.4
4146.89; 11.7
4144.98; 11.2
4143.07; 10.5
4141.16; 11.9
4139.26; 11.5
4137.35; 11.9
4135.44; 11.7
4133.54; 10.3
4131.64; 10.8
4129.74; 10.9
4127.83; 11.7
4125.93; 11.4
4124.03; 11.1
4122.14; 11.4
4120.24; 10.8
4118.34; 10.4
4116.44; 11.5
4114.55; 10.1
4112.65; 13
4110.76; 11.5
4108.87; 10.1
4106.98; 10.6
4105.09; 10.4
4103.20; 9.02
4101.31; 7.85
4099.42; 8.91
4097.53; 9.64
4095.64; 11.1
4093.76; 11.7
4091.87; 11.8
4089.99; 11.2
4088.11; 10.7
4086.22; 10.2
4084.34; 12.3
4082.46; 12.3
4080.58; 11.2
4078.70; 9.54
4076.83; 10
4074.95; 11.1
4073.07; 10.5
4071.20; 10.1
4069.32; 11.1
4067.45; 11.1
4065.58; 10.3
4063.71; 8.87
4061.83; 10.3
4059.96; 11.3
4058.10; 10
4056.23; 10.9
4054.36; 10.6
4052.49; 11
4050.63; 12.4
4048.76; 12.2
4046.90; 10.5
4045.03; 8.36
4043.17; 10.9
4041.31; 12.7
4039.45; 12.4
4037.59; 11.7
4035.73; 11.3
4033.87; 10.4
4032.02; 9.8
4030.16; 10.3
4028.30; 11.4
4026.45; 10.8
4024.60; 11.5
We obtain 1.8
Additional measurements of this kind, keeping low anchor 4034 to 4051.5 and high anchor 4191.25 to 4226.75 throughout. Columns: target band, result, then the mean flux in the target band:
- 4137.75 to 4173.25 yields -1.9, 11.4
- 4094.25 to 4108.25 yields 1.7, 9.72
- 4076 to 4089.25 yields 0.3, 10.9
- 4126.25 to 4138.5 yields -0.3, 11.2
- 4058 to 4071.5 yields 1.0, 10.4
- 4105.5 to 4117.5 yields -0.1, 11.1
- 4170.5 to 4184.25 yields 0.4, 10.4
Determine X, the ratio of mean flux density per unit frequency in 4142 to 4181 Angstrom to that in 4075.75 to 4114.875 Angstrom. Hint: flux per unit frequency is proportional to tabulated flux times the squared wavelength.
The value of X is 1.09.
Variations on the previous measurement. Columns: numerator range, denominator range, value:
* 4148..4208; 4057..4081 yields 1.12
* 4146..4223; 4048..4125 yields 1.08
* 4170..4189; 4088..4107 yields 1.08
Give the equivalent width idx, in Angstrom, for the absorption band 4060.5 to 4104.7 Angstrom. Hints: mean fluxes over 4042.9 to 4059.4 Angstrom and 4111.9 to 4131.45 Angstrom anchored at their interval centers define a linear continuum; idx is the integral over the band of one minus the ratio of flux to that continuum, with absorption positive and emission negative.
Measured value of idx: 1.93 Angstrom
